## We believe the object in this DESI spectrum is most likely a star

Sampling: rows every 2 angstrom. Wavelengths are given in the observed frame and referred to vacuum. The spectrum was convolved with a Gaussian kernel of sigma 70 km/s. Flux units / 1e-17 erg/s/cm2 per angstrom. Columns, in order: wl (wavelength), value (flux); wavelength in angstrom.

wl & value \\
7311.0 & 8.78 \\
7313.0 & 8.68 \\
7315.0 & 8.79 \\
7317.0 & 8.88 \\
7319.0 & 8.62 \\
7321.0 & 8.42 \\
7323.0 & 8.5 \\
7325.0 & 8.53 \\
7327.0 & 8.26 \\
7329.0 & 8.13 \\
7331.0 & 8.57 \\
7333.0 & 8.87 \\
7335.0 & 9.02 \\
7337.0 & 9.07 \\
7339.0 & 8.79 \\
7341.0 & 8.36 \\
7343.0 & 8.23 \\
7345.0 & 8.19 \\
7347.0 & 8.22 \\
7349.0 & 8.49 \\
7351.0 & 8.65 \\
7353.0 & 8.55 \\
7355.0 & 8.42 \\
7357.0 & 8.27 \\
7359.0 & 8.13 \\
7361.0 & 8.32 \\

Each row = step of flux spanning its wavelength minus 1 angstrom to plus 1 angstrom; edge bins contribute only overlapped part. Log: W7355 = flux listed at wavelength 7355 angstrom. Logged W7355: 8.42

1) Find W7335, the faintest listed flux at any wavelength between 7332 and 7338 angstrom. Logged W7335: 8.87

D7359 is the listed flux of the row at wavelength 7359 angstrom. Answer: 8.13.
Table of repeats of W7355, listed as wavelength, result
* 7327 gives 8.26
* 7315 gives 8.79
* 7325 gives 8.53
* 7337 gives 9.07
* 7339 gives 8.79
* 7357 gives 8.27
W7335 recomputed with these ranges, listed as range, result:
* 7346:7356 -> 8.22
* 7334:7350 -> 8.19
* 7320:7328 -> 8.26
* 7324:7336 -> 8.13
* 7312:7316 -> 8.68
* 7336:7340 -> 8.79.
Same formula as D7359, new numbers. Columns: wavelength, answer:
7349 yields 8.49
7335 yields 9.02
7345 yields 8.19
